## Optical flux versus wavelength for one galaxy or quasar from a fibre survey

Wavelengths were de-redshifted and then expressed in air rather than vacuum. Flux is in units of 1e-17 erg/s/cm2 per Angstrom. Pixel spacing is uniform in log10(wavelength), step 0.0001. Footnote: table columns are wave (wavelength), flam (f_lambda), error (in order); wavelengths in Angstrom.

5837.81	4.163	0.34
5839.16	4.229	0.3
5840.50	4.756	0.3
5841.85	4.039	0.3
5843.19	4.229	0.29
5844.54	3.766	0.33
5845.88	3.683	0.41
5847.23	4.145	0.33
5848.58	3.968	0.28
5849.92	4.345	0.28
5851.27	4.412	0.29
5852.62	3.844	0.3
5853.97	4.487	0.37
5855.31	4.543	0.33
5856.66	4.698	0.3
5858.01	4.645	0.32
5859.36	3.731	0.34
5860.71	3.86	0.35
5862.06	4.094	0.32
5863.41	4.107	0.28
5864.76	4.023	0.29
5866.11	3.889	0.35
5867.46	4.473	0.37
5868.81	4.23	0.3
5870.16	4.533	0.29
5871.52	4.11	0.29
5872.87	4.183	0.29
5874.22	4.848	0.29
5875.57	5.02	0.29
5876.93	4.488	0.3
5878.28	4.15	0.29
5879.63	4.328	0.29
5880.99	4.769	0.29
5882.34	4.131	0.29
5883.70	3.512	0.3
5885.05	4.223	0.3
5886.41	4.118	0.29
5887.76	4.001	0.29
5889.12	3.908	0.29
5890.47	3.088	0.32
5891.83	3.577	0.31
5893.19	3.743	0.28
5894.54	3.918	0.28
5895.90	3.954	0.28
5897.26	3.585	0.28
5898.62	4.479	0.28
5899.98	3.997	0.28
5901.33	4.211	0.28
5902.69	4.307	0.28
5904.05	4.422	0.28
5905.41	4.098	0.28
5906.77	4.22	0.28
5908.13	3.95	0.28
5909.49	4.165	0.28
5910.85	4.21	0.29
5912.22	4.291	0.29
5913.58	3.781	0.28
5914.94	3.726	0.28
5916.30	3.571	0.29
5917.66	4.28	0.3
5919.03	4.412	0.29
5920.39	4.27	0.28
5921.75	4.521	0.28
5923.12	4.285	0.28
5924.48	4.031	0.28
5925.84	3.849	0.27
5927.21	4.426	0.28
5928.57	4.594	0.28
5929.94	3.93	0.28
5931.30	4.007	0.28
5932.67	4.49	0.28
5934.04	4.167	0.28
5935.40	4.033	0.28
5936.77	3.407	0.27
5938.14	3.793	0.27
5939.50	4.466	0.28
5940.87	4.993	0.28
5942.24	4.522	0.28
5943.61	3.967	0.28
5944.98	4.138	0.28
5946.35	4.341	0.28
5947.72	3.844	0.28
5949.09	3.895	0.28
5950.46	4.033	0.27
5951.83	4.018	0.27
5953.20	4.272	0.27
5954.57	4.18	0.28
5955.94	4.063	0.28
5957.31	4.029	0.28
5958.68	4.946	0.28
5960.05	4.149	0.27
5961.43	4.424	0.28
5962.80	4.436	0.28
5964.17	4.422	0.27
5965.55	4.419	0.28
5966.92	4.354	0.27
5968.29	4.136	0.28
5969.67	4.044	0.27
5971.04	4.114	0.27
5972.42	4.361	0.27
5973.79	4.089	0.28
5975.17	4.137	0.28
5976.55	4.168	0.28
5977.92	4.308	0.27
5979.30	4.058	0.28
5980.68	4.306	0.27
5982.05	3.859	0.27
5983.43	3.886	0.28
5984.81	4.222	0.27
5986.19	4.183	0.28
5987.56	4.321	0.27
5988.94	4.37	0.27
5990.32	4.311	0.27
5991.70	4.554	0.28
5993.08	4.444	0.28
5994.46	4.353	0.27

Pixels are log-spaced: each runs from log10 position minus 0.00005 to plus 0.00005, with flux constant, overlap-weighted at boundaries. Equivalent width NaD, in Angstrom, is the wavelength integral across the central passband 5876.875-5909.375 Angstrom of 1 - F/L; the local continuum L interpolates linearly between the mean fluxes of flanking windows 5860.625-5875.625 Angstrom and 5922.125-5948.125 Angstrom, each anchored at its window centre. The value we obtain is 1.5 Angstrom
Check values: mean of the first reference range 4.27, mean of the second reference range 4.18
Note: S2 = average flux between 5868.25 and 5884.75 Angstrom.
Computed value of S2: 4.36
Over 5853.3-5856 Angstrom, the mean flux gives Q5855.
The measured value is 4.53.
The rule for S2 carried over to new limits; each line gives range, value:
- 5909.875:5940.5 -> 4.12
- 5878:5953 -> 4.09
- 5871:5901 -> 4.1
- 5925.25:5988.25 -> 4.19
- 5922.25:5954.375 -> 4.15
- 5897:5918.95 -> 4.1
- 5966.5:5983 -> 4.15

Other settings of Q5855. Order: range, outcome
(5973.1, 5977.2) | 4.13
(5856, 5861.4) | 4.23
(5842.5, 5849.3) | 3.97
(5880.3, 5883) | 4.45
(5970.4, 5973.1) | 4.23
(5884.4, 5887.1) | 4.17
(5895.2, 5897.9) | 3.77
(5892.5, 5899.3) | 3.93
